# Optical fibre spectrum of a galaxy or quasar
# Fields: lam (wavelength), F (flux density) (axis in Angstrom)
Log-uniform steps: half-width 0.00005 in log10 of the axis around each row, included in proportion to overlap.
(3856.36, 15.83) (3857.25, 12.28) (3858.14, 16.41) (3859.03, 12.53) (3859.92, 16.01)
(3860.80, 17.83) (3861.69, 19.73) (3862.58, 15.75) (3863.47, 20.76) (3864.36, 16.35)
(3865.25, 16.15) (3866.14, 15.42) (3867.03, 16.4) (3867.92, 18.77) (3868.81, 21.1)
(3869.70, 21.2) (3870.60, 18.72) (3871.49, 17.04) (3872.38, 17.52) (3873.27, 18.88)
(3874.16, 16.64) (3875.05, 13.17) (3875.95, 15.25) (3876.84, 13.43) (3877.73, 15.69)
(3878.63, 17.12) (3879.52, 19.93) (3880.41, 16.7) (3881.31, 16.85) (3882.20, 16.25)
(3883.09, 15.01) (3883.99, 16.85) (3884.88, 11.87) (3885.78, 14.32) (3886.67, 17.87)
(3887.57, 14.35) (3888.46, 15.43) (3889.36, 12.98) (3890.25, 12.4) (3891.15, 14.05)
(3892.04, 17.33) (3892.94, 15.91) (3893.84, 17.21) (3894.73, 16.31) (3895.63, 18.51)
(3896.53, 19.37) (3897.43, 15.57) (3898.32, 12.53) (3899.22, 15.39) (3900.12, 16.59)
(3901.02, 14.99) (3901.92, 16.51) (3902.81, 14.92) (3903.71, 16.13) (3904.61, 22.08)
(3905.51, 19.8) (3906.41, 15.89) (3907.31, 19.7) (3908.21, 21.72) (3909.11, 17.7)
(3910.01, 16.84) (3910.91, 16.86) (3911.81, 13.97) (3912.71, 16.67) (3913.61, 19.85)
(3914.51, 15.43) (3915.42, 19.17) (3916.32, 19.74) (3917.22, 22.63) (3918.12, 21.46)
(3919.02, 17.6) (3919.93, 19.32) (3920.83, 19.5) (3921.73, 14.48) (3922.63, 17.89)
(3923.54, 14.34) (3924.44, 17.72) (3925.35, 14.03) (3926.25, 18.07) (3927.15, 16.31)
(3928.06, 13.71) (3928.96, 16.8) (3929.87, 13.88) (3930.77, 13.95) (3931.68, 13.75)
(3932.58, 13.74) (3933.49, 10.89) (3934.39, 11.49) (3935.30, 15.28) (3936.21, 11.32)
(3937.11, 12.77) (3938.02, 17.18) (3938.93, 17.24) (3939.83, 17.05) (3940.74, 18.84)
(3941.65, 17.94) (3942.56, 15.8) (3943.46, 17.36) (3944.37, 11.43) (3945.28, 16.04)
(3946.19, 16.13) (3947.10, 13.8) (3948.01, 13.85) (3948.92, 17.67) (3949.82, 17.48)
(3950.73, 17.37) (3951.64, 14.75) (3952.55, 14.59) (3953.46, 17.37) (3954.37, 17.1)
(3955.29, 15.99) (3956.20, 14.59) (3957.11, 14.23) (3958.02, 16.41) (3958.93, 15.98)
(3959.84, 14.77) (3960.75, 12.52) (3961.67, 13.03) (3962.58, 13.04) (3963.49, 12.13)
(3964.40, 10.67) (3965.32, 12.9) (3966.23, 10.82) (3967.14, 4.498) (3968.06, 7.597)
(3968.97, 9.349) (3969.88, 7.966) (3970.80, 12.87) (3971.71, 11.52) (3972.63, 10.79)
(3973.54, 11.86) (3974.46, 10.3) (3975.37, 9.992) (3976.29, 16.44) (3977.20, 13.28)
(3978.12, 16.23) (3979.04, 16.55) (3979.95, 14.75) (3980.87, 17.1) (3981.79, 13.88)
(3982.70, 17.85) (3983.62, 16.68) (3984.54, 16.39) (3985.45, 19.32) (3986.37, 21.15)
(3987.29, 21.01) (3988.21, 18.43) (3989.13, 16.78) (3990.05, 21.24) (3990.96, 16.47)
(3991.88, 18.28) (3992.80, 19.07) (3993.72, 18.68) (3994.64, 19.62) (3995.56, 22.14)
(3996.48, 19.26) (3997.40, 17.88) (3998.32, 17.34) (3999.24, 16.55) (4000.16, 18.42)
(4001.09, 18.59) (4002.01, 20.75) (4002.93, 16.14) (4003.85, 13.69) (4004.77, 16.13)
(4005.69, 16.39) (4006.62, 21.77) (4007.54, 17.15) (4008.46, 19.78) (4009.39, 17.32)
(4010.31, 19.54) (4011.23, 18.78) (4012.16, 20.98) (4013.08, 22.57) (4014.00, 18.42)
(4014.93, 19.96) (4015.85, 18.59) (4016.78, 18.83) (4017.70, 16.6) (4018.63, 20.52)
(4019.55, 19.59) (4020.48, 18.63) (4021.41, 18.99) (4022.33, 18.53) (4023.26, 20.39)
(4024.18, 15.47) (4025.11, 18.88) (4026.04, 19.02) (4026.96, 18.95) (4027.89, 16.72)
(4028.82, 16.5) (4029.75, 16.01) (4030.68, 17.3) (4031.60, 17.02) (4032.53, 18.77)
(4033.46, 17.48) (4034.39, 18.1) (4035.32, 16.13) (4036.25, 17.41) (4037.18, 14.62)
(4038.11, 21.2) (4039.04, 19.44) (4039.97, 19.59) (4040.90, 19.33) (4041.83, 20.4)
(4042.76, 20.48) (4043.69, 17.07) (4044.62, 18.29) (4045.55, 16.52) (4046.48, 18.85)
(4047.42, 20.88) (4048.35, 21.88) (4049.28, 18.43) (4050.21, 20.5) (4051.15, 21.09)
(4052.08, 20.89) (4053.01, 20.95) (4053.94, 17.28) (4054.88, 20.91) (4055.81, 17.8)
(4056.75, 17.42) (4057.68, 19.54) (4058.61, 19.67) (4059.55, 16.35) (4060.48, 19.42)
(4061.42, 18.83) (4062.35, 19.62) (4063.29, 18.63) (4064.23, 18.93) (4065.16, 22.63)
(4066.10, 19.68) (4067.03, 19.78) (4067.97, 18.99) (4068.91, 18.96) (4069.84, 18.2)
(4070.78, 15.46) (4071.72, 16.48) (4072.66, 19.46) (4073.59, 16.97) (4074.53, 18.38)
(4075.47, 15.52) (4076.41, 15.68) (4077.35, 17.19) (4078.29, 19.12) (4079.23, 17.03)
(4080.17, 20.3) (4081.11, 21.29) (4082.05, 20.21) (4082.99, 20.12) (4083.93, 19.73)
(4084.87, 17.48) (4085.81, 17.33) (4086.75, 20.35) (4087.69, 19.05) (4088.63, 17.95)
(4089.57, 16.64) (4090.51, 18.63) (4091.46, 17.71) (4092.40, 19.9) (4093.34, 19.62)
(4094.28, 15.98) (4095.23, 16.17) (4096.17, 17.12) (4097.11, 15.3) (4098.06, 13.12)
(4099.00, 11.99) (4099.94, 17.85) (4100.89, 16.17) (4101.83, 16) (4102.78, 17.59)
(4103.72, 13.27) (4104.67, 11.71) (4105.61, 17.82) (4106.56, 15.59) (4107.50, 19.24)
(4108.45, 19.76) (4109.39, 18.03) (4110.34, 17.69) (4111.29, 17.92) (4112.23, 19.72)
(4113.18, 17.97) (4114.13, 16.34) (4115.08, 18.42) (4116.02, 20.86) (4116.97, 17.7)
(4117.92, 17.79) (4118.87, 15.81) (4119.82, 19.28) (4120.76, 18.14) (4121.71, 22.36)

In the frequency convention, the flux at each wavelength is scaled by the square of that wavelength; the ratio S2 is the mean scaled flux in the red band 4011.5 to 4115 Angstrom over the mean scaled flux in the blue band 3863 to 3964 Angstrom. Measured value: 1.21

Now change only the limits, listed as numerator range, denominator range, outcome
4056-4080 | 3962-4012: 1.20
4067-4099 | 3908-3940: 1.18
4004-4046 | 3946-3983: 1.39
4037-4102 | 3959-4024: 1.17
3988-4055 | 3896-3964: 1.21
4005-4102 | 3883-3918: 1.19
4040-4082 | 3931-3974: 1.44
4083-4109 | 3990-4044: 0.96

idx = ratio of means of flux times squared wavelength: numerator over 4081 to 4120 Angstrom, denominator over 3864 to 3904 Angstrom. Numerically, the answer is 1.20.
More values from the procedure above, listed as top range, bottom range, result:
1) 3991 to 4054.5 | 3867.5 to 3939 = 1.20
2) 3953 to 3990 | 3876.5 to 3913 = 0.90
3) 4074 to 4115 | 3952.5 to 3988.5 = 1.32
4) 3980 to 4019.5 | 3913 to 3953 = 1.18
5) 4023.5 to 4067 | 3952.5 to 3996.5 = 1.30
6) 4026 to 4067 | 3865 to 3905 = 1.25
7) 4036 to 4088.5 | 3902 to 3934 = 1.19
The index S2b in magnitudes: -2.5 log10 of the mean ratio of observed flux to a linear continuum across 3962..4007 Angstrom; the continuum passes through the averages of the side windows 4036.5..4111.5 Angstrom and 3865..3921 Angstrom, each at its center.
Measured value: 0.14 mag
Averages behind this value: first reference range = 17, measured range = 15.5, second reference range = 18.2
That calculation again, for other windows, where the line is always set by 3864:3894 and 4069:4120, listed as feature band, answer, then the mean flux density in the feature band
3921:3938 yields 0.14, 14.6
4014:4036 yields -0.06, 18.1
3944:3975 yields 0.25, 13.3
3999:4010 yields -0.05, 17.8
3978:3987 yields -0.01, 17.1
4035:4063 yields -0.10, 19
